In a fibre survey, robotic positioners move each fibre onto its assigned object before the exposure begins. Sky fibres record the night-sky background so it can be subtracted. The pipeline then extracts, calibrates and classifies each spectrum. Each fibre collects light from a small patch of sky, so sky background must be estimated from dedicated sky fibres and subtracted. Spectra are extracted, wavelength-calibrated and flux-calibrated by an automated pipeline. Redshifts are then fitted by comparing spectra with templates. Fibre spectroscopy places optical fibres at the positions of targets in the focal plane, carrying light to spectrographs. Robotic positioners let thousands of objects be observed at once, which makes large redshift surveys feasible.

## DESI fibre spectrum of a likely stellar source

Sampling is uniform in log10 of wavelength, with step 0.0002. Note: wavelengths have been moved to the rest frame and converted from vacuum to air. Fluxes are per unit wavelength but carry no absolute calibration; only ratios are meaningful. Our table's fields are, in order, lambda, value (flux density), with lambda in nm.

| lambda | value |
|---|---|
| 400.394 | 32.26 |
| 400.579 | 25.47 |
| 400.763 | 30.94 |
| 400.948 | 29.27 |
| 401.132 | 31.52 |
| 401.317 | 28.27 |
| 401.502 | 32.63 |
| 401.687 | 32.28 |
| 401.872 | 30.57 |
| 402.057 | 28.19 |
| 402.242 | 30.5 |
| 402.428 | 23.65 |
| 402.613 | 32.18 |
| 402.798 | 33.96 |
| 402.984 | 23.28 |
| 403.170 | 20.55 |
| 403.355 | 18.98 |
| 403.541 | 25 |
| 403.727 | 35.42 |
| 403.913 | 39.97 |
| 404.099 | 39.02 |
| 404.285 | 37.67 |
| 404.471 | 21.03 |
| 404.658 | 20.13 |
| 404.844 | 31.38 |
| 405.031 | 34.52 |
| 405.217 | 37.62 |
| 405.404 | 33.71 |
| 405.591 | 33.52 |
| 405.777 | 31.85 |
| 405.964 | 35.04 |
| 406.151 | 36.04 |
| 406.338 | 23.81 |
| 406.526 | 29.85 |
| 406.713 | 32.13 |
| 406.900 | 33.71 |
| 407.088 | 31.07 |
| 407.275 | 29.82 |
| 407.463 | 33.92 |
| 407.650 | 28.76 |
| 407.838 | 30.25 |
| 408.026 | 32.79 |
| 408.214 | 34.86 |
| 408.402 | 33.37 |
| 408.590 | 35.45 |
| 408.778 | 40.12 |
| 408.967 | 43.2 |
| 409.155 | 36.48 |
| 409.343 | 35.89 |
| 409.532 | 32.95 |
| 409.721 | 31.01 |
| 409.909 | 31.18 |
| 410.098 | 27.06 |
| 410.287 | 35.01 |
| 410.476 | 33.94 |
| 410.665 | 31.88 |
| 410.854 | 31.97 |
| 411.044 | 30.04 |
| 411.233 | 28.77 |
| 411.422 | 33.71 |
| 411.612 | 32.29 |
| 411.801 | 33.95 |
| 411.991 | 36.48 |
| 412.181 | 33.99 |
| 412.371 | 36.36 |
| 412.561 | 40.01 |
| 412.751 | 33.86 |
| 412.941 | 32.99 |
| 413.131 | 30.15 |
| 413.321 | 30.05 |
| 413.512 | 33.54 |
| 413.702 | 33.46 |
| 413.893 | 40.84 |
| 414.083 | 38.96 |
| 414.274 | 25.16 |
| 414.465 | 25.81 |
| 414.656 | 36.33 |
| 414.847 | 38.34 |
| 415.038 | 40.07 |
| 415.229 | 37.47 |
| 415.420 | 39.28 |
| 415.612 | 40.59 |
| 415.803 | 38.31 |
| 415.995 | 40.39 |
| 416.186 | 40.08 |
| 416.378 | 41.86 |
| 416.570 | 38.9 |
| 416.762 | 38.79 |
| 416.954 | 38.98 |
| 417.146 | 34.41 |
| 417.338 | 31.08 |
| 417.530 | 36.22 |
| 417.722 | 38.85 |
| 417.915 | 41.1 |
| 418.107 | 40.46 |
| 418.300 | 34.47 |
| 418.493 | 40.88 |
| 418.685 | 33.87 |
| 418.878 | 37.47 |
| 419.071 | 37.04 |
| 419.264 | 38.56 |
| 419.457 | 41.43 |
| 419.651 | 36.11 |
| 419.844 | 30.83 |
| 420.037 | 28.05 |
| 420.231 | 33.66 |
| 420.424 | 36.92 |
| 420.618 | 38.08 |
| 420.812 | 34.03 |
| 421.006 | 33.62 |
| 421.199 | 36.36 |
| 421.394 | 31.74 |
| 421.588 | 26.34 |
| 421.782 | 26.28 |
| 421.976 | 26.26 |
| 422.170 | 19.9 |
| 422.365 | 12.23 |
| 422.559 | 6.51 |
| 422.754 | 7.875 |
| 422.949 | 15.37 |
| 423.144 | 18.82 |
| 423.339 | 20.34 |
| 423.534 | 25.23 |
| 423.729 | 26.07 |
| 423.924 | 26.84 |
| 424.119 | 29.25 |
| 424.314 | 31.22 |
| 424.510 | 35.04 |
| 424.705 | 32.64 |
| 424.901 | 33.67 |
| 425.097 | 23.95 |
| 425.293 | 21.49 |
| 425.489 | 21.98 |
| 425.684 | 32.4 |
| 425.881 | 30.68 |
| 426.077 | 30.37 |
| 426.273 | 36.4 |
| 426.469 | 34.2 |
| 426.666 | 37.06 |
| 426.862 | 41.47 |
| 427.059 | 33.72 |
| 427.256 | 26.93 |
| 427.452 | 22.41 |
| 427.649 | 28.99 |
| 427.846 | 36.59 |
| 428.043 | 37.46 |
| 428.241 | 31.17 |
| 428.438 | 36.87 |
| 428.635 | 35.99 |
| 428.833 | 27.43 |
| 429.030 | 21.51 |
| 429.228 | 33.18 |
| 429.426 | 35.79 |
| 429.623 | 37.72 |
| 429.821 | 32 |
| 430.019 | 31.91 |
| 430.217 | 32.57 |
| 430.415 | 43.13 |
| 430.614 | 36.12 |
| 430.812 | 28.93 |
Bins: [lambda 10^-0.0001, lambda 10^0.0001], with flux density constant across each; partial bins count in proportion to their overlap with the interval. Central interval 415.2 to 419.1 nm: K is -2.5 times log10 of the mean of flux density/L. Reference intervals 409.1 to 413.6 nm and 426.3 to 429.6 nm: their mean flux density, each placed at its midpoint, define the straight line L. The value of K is -0.16 mag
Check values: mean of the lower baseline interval 33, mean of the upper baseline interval 32.8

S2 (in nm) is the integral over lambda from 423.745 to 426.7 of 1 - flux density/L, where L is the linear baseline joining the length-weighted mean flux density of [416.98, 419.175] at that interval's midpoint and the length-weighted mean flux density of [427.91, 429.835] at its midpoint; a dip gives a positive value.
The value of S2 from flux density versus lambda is 0.35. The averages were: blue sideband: 37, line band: 30.2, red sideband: 33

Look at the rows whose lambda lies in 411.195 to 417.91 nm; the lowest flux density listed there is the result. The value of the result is 25.16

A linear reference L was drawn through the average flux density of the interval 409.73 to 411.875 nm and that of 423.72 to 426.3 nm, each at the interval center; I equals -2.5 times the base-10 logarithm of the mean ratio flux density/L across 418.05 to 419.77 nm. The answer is -0.233 mag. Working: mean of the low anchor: 31.8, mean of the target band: 37.6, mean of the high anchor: 29.4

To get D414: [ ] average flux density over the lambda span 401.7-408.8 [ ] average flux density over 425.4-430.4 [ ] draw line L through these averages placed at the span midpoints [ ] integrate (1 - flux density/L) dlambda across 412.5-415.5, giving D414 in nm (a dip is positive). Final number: -0.291 nm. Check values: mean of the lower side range 31.1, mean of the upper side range 32.5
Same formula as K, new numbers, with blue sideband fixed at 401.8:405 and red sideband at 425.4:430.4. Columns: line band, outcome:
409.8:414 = -0.10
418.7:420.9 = -0.14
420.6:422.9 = 0.29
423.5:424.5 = 0.12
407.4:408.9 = -0.14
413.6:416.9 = -0.21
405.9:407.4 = -0.07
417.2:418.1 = -0.19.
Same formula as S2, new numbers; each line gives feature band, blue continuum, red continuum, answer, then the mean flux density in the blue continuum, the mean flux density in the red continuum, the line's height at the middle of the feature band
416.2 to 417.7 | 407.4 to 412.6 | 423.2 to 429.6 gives -0.23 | 33.7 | 30.6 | 32.4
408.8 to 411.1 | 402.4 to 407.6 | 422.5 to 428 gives -0.28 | 30.8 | 27.7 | 30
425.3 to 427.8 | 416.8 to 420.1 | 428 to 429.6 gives 0.17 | 36.6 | 32.5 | 33.4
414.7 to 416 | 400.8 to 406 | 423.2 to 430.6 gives -0.35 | 30.4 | 31.2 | 30.8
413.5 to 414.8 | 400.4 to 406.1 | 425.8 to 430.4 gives -0.09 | 30.3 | 32.9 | 31.5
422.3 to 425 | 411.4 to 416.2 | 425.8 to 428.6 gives 0.86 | 35.4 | 33.3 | 33.8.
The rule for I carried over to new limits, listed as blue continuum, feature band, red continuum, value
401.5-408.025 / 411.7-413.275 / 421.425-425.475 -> -0.24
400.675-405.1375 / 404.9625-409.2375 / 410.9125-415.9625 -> -0.06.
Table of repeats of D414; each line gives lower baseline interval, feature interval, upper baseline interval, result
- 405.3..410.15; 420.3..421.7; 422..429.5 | -0.218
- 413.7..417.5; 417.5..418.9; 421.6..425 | -0.244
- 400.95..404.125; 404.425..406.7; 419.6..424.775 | -0.144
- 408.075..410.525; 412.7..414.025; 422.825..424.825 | -0.062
